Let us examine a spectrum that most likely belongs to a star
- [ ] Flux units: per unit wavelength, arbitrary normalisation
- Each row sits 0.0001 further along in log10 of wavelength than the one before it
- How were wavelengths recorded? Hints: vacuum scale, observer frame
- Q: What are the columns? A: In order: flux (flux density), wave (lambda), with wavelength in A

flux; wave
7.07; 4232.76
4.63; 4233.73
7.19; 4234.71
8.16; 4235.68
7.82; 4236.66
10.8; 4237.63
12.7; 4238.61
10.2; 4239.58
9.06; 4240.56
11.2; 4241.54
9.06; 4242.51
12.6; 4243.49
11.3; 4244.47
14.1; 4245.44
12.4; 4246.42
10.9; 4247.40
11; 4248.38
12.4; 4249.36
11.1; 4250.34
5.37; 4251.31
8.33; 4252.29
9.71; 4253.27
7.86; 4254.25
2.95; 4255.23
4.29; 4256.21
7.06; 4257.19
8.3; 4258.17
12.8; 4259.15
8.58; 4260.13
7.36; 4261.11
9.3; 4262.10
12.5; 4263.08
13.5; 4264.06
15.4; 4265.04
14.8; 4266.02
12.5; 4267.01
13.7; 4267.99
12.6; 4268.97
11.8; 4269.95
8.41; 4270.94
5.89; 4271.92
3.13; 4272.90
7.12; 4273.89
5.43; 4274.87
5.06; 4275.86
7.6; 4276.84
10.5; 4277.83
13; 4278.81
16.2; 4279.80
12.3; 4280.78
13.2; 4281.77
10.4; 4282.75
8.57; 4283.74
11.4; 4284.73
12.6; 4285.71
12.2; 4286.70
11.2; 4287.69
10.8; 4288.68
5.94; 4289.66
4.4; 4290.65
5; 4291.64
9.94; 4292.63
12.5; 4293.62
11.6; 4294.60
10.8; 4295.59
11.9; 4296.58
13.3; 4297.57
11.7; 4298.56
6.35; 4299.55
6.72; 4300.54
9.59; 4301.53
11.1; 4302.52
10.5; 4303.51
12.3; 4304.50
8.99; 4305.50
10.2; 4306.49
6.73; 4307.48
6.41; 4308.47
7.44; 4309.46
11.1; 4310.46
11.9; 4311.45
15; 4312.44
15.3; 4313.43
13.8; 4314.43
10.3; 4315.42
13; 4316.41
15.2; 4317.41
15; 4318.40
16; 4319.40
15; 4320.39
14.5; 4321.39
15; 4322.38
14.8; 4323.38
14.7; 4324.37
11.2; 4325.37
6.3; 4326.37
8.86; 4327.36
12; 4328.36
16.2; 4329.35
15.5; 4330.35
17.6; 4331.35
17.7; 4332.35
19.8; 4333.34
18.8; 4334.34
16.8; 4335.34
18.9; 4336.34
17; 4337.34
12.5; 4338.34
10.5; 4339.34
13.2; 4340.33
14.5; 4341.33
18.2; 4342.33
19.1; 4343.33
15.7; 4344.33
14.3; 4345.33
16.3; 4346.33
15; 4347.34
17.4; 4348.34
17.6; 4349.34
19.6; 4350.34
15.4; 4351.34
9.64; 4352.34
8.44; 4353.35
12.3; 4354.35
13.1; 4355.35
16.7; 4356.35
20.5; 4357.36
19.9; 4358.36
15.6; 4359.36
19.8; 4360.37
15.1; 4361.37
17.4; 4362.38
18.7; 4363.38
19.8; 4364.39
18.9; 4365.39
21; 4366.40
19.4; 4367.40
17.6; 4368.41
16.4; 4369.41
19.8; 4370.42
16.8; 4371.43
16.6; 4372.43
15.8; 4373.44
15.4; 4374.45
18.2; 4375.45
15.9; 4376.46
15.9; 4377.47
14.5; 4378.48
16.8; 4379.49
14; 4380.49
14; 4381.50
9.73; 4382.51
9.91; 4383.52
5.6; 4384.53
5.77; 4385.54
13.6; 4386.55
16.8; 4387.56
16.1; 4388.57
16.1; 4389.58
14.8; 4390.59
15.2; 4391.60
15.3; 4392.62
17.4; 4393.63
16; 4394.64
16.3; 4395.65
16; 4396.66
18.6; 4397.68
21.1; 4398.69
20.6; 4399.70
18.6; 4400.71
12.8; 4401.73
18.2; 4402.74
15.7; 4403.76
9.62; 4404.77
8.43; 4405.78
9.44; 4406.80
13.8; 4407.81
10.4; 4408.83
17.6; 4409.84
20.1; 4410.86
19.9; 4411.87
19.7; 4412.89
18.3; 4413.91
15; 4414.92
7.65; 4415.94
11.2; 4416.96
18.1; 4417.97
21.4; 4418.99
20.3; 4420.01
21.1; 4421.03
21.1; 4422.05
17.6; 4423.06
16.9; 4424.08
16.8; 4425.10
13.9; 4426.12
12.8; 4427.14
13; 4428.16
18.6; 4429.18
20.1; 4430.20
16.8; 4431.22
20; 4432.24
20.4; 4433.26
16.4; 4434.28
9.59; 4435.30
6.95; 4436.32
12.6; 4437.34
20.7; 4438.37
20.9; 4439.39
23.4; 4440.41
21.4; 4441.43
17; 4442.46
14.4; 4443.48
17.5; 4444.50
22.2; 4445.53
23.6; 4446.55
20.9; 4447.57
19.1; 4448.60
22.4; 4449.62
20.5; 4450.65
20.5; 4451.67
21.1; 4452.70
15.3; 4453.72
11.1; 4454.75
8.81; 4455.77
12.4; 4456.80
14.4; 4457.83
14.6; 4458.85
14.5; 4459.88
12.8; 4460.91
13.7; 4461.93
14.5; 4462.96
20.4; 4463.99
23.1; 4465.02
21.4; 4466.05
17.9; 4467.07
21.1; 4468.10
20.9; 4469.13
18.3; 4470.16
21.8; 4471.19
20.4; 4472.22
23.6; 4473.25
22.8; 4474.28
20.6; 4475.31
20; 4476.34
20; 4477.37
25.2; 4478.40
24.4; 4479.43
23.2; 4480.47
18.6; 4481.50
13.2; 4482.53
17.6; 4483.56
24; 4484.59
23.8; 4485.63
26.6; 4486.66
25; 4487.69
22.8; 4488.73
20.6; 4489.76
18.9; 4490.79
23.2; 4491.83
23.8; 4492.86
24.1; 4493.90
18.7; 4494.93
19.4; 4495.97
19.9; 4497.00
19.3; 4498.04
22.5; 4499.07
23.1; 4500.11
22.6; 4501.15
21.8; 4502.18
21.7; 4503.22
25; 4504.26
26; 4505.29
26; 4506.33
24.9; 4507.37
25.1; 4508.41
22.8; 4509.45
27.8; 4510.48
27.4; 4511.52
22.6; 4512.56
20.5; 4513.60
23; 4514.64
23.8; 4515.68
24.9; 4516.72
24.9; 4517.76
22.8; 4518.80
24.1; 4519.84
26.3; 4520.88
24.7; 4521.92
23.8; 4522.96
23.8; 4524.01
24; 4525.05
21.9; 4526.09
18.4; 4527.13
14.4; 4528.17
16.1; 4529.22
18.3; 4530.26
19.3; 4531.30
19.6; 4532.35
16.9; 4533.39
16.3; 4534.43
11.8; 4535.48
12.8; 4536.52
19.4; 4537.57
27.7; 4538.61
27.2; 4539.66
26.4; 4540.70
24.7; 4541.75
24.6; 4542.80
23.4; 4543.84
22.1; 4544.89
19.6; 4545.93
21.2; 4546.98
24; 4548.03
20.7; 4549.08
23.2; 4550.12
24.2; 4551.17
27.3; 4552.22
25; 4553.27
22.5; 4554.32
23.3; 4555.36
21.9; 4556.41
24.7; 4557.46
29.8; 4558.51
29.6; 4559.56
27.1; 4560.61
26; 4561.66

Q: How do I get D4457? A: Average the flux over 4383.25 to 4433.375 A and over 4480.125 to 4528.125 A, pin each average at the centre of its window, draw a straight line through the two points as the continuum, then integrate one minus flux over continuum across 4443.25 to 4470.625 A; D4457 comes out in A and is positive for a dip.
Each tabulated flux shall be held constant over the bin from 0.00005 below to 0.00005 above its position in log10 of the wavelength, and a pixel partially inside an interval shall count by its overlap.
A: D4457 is 2.2 A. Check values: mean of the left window 15.8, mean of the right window 22.7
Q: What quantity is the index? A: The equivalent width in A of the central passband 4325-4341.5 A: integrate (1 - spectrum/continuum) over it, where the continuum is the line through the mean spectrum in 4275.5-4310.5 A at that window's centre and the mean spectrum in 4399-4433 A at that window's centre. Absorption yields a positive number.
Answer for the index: -3.4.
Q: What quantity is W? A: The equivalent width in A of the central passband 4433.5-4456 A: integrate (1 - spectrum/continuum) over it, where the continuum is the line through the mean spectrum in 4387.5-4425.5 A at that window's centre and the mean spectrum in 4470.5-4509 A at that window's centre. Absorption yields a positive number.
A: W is 1.5 A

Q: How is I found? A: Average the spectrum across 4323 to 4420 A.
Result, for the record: 15.6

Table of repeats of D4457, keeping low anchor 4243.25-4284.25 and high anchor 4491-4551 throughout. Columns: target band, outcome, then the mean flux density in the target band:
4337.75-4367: -3.83 A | 16.1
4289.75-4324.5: 2.45 A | 11.3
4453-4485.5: 2.12 A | 18.5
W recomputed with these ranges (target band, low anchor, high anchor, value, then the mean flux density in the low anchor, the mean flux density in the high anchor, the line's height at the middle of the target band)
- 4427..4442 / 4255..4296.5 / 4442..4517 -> 1.05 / 9.89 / 20.7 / 18.3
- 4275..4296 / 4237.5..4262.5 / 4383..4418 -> 1.31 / 9.62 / 14.8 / 10.8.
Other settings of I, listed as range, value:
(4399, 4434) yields 16.4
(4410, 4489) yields 18.4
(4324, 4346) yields 15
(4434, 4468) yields 17.2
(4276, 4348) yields 12.5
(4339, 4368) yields 16.4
